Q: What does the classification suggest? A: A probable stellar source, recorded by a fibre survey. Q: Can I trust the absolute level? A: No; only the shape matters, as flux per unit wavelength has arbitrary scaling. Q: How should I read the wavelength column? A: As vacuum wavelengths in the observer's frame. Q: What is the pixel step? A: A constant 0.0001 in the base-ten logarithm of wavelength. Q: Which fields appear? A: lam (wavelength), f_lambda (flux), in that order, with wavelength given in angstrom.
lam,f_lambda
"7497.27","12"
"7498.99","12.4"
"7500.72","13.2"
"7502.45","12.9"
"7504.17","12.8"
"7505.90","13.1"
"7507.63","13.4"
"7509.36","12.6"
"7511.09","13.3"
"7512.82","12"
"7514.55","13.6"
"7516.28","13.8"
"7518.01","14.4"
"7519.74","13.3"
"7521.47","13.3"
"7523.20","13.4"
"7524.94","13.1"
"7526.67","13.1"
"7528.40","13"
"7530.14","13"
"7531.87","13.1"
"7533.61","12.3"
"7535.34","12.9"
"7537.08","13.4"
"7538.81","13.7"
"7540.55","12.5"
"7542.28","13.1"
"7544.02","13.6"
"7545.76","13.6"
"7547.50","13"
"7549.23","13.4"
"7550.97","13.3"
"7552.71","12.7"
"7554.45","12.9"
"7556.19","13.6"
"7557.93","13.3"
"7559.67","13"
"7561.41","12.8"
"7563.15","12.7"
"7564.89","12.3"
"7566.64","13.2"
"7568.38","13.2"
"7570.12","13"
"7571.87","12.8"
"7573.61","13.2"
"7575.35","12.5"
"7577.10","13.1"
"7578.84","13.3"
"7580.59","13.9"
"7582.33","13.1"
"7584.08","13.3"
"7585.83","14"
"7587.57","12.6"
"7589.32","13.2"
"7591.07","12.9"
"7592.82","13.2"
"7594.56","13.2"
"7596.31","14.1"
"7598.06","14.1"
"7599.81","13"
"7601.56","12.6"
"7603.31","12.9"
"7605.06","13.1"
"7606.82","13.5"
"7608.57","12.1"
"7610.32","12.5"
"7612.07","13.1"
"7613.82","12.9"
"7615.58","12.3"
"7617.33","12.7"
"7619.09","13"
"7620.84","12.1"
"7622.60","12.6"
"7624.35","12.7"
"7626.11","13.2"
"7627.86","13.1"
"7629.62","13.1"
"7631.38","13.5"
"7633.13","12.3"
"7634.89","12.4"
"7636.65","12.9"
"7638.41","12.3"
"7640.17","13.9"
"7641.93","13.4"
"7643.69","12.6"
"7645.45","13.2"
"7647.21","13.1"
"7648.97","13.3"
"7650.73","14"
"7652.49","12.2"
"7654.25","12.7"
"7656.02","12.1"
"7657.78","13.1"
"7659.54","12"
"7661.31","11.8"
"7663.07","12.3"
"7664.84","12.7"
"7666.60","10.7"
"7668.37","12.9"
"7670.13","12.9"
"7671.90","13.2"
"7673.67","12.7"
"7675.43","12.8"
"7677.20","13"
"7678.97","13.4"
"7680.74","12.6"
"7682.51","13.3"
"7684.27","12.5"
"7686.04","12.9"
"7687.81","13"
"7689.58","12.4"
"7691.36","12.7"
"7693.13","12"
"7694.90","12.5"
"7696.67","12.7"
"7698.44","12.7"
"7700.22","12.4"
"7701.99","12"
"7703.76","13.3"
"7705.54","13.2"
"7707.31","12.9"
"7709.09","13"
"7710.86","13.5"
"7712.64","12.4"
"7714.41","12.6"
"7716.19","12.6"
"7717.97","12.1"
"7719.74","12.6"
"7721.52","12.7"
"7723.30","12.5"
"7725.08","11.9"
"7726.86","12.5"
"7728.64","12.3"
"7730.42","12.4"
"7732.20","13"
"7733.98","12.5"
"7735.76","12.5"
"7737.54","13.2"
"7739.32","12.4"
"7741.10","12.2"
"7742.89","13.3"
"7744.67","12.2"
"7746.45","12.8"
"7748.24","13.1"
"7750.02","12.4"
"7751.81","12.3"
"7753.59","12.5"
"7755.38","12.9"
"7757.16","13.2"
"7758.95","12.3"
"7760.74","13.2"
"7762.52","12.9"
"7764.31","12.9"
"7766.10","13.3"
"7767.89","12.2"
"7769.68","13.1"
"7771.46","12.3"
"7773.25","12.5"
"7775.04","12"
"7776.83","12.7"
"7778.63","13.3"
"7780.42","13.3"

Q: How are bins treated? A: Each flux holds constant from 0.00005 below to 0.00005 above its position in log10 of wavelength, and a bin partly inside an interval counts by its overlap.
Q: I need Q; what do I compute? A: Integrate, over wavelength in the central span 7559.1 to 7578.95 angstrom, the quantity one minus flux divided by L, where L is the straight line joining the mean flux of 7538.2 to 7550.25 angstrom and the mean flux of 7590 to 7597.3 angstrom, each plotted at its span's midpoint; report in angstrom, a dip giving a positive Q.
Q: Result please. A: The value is 0.6 angstrom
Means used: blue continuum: 13.3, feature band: 12.9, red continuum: 13.4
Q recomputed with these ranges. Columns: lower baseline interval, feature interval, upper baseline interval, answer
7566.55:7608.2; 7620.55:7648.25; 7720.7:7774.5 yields 0.2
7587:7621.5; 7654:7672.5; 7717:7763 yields 0.6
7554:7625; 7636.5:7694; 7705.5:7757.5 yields 0.3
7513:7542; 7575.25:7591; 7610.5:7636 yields -0.3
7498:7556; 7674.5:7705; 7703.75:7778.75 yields 0.1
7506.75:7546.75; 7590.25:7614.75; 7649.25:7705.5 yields -0.3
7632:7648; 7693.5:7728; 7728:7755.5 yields 0.2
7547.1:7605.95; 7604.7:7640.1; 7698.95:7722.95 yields 0.5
